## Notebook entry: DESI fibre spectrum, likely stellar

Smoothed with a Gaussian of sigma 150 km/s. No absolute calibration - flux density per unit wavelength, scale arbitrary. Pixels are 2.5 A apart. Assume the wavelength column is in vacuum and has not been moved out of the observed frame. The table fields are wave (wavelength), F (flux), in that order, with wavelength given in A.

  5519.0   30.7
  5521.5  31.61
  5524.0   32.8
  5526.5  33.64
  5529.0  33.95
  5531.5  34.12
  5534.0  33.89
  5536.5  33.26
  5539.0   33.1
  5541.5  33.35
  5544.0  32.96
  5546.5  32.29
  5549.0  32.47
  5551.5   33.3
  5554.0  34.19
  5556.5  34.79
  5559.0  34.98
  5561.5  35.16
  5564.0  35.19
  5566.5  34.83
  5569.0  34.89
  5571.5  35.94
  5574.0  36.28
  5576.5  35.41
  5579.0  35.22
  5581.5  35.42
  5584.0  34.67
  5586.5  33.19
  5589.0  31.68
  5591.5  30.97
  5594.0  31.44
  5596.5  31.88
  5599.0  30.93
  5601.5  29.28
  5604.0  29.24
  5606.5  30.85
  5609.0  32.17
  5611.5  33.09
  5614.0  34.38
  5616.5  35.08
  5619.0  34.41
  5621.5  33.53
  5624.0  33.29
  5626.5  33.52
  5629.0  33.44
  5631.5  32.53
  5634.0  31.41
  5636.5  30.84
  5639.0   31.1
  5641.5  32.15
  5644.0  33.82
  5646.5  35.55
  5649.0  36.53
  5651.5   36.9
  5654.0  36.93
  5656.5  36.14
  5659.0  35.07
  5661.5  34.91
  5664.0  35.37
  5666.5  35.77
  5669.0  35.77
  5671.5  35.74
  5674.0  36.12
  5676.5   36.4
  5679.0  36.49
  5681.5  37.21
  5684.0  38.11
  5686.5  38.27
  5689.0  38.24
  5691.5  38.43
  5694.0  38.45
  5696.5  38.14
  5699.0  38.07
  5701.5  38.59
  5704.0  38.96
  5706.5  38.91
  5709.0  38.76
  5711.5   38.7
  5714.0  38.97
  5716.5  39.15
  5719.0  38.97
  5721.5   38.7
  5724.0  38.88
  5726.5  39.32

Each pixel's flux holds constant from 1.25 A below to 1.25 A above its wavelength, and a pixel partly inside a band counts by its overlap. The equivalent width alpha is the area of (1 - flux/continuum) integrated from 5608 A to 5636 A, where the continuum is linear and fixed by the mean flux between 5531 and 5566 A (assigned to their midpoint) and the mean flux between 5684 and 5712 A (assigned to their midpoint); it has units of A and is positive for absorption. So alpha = 2.2 A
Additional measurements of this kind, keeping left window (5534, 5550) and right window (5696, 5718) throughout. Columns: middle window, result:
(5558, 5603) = 0.8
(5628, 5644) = 1.9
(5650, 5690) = 1.0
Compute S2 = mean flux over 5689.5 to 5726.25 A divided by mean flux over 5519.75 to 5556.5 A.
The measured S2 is 1.2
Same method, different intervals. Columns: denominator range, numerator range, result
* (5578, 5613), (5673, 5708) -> 1.18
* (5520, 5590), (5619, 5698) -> 1.04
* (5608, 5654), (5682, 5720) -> 1.15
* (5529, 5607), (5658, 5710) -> 1.11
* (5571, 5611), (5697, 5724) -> 1.18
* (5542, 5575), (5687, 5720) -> 1.12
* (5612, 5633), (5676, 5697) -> 1.12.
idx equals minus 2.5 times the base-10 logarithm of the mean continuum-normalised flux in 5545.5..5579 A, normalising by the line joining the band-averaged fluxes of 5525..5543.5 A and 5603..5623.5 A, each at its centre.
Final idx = -0.04 mag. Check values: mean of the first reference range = 33.6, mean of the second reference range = 32.9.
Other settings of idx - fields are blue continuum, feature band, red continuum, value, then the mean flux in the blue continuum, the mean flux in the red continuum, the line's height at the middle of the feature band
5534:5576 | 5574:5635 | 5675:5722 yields 0.09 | 34.2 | 38.3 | 35.6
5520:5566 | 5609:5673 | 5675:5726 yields 0.07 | 33.6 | 38.3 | 36.5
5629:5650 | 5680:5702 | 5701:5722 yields -0.03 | 33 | 38.9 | 37.2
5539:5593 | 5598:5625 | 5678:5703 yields 0.10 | 34.1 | 38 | 35.5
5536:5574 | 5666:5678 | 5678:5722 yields 0.05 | 34.1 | 38.4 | 37.6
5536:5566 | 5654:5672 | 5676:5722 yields 0.05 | 33.8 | 38.3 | 37.2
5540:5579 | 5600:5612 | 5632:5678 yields 0.13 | 34.4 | 34.8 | 34.6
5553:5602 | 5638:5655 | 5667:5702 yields 0.04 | 33.9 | 37.4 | 36.1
